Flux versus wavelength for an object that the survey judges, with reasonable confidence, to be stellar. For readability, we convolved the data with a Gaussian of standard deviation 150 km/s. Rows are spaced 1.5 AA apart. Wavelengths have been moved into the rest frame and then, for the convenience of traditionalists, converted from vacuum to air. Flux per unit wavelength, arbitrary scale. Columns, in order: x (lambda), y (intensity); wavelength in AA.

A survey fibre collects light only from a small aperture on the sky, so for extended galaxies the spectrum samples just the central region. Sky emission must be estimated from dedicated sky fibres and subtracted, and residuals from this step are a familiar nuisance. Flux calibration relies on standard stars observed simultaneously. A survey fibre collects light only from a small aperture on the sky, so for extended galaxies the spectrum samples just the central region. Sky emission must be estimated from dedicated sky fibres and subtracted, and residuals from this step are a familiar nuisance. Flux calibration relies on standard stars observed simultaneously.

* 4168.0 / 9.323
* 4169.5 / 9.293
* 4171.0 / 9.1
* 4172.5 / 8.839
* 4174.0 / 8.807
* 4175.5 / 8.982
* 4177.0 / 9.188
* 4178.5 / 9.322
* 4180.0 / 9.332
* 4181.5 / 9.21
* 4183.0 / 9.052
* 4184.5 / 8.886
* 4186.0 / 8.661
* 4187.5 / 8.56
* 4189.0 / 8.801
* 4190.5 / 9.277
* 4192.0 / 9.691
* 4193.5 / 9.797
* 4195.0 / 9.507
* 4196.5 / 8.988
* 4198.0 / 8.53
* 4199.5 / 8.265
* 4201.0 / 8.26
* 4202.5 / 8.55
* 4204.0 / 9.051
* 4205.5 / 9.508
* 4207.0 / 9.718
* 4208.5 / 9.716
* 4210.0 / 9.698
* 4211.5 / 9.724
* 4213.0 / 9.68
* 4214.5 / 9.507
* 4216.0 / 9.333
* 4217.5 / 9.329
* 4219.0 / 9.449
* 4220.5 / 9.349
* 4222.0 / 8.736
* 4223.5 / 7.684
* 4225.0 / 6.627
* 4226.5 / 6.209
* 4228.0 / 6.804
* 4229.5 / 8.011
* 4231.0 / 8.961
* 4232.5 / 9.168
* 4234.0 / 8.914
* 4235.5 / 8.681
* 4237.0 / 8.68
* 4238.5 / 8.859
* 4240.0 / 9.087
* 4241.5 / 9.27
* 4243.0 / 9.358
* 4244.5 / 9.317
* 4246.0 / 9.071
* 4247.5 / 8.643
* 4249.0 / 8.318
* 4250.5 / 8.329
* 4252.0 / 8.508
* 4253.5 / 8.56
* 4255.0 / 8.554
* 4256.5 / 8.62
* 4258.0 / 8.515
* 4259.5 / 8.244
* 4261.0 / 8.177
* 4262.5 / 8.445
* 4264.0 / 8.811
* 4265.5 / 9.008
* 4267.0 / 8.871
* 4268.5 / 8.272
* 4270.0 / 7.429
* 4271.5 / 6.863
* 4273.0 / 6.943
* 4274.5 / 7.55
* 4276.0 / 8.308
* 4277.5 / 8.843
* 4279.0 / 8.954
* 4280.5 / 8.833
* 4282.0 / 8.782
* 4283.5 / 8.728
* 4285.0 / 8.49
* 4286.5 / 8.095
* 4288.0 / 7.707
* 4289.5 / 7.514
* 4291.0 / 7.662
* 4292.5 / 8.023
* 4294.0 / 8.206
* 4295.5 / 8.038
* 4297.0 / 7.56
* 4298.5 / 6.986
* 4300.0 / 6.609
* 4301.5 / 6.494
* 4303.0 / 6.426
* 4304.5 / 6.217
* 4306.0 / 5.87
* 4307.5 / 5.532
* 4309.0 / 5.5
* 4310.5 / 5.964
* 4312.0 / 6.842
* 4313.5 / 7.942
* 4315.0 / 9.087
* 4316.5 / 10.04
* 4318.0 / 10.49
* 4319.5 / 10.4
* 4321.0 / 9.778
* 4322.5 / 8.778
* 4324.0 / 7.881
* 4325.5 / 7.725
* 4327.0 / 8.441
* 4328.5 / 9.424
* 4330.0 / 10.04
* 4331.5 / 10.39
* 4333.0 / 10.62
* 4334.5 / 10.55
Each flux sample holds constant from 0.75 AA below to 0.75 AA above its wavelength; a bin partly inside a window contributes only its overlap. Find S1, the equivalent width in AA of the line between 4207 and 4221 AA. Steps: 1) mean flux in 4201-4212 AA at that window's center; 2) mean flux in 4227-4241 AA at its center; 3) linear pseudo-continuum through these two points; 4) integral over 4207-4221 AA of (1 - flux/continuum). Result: -0.6 AA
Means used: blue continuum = 9.34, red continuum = 8.54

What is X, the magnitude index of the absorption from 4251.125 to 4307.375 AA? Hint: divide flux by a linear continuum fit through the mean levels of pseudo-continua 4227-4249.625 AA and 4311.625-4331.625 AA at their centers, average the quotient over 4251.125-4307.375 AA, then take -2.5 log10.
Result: 0.127 mag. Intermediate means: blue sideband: 8.72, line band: 7.91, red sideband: 9.09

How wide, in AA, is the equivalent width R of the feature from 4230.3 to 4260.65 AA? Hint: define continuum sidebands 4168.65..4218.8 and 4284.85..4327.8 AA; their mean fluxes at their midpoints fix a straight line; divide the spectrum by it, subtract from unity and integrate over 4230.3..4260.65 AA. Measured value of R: -1.0 AA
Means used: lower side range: 9.16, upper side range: 7.73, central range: 8.77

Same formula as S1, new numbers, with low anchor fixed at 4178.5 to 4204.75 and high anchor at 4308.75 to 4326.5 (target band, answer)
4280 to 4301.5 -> 1.71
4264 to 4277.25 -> 1.00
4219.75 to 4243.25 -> 1.14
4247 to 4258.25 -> 0.28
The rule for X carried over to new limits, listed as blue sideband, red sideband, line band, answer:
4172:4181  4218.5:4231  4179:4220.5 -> -0.09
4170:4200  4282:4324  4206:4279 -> -0.02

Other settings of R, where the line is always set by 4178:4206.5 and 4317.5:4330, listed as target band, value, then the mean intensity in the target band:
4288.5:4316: 6.22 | 7.06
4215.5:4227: 0.86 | 8.36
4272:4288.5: 1.49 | 8.28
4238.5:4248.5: -0.02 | 9.08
